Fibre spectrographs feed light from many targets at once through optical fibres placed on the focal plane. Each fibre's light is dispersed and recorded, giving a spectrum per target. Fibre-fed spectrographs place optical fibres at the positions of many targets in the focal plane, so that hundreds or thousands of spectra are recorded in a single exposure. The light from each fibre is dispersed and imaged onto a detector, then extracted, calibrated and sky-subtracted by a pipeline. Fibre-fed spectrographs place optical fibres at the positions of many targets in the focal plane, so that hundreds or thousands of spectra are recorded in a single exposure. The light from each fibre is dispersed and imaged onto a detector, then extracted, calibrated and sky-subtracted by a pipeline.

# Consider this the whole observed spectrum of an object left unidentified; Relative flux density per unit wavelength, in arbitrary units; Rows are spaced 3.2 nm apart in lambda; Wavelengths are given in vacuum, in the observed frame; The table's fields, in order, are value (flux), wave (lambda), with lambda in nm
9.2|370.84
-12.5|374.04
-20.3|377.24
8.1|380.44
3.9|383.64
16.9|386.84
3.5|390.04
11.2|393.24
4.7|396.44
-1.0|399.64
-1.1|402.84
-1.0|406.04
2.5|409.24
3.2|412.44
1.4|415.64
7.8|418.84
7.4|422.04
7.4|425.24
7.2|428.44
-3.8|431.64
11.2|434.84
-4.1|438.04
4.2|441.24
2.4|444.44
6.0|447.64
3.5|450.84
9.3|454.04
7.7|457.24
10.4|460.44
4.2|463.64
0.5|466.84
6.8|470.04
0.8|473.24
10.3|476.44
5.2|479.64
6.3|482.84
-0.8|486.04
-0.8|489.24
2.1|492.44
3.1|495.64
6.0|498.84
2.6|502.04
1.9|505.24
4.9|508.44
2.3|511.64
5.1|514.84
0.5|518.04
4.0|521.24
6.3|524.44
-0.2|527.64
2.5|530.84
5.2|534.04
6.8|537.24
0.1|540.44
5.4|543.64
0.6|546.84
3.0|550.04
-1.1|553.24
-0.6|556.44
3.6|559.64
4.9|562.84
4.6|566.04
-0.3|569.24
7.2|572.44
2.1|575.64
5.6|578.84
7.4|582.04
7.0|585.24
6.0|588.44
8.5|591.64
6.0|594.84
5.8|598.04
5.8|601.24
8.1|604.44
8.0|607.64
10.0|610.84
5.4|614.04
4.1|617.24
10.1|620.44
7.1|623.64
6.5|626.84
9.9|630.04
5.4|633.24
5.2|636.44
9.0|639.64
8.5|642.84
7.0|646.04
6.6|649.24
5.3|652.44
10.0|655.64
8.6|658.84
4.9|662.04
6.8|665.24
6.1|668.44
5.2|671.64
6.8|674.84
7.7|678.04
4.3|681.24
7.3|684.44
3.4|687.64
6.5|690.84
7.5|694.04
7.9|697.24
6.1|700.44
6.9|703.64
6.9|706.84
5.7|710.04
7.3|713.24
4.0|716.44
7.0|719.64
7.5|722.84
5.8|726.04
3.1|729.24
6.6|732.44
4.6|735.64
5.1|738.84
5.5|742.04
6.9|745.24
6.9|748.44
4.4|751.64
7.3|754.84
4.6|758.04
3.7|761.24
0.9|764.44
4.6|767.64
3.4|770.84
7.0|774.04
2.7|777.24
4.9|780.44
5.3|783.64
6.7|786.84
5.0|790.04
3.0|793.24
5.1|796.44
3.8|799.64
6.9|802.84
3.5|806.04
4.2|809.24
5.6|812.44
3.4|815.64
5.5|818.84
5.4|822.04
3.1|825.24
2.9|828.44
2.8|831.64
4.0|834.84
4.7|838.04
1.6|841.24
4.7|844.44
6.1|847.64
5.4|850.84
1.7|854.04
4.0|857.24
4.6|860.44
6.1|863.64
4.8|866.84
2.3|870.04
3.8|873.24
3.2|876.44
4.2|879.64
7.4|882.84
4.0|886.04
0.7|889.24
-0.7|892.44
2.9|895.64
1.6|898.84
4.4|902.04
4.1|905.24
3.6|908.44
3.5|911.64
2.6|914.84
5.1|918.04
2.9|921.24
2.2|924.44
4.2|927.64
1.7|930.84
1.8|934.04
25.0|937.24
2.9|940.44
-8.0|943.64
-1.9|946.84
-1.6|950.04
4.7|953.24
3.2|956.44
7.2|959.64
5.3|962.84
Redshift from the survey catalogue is 1.513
